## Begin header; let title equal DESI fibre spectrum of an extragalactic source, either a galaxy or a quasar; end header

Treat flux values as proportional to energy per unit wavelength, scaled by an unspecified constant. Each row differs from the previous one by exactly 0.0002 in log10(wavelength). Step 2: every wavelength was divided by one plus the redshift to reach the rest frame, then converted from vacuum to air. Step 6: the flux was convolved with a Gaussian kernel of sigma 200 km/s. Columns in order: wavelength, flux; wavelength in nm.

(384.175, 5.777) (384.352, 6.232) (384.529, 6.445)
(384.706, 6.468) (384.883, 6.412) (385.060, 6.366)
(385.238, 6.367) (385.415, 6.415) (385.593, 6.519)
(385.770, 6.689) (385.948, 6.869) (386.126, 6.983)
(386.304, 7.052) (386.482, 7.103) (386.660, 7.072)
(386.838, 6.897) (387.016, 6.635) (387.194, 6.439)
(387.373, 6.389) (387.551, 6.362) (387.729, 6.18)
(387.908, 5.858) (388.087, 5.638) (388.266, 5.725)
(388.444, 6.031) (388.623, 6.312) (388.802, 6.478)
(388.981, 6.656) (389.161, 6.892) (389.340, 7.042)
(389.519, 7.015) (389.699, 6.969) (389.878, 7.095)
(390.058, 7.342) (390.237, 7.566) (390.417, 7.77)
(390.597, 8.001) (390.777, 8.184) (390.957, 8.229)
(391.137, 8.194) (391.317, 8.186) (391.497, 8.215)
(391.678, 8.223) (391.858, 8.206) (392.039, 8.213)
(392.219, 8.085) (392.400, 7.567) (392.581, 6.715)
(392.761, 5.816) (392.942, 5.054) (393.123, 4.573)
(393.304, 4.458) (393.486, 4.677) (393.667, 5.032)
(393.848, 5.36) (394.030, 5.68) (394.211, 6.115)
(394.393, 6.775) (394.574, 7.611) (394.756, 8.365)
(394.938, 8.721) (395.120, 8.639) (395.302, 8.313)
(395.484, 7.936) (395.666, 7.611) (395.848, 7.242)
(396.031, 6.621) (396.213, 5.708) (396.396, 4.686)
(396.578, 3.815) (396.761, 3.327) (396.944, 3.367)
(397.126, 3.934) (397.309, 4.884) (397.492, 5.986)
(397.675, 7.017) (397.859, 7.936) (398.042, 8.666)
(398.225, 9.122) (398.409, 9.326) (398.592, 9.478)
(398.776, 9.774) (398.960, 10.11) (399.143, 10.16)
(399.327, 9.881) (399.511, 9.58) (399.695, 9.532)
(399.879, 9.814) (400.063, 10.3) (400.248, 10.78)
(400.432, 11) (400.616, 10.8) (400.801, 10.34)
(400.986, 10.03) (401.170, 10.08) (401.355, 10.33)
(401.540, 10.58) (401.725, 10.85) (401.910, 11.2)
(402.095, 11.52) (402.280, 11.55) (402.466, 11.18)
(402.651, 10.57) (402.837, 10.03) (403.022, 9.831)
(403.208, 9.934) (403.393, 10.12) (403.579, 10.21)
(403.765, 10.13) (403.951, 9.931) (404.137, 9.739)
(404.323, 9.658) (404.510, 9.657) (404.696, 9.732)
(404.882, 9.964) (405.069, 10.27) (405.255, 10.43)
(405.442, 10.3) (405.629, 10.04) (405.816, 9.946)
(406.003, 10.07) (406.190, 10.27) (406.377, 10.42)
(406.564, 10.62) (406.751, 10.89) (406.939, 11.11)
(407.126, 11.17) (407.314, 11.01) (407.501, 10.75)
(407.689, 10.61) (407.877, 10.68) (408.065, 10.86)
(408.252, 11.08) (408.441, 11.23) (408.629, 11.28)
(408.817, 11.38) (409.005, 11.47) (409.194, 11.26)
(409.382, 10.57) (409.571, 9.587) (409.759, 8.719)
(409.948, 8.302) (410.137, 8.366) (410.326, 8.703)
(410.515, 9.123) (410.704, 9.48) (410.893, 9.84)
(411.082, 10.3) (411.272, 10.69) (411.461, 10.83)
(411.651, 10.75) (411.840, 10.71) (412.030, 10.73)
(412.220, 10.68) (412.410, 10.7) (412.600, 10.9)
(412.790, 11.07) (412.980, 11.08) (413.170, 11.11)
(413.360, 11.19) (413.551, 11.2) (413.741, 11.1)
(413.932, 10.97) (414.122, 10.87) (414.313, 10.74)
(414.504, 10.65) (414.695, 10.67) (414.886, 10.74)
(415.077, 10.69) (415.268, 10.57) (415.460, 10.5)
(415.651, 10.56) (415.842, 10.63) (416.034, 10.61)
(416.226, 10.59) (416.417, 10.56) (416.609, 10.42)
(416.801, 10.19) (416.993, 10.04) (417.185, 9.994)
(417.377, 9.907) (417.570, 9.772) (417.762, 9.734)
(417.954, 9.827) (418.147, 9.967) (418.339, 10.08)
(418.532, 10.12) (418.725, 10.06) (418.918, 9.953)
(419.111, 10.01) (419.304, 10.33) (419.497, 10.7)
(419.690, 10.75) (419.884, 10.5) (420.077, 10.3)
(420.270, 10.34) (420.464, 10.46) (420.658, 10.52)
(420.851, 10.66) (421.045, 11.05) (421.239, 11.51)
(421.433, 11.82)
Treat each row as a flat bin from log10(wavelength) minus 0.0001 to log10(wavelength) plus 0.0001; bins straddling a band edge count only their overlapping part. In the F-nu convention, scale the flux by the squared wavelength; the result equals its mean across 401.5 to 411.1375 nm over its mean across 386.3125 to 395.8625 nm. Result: 1.60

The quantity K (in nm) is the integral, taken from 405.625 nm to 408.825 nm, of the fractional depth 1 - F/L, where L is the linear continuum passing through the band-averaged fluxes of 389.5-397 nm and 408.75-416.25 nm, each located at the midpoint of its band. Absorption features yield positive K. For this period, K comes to -0.44 nm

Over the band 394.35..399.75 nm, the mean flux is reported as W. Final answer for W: 7.47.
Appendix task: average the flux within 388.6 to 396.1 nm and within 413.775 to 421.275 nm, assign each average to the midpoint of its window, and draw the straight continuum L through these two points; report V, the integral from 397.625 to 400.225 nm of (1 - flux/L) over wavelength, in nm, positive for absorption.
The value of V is -0.47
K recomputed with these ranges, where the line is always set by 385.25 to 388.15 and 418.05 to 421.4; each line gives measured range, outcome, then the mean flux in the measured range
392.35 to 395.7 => 0.40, 6.55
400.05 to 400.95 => -0.27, 10.6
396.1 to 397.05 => 0.43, 4.24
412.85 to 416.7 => -0.35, 10.8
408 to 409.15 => -0.26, 11.2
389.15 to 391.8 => -0.25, 7.69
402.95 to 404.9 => -0.30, 9.9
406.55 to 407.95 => -0.29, 10.9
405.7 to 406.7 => -0.16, 10.3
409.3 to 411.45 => -0.03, 9.47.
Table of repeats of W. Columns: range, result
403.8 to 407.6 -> 10.3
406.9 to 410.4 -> 10.4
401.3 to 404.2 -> 10.5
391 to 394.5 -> 6.61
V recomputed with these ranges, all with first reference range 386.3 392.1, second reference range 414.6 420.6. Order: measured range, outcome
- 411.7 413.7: -0.24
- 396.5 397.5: 0.49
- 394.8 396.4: 0.07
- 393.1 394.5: 0.41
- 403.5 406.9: -0.47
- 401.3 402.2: -0.26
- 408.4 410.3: -0.16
